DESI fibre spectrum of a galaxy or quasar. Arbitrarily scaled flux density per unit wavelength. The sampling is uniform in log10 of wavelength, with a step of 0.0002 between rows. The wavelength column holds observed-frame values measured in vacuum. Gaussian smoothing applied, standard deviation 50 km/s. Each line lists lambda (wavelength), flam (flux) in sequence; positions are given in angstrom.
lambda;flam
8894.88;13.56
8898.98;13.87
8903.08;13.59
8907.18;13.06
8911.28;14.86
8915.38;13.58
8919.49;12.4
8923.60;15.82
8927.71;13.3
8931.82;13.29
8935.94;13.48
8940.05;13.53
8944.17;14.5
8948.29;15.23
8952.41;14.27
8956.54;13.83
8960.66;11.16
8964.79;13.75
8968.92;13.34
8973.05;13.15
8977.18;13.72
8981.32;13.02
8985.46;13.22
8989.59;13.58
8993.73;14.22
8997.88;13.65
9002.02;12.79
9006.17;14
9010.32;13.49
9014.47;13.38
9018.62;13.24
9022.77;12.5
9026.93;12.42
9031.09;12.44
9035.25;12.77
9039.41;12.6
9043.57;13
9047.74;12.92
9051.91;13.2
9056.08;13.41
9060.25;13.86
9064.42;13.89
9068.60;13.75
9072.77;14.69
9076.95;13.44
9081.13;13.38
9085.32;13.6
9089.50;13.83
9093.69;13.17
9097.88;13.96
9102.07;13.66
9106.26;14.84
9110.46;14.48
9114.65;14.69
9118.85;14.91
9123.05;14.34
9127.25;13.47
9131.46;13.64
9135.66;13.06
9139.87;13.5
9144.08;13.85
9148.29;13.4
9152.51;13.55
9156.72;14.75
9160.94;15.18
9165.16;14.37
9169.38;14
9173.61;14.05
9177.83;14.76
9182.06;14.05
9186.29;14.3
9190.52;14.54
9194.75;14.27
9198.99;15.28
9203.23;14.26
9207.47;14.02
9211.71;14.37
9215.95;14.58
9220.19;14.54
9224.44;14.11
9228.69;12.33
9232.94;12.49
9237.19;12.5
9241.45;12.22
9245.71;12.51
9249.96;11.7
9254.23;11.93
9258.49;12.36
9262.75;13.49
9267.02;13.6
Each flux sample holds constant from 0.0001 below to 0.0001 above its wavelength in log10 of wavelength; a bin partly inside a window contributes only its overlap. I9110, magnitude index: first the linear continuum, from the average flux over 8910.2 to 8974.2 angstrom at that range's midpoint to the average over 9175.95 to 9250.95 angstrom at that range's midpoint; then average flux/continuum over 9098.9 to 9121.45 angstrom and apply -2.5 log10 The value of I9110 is -0.06 mag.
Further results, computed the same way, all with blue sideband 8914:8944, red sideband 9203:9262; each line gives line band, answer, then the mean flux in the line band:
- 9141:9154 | -0.03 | 13.6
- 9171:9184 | -0.08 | 14.3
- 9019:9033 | 0.08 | 12.5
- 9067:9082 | -0.04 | 13.9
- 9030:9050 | 0.06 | 12.8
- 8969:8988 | 0.02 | 13.3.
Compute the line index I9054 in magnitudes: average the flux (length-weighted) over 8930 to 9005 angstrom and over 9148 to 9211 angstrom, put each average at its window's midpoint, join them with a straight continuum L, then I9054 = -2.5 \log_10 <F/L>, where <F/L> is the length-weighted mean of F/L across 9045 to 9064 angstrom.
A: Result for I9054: 0.04 mag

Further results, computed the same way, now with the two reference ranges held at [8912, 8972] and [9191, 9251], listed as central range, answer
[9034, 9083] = 0.02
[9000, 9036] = 0.05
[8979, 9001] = 0.01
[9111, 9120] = -0.09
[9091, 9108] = -0.02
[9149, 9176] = -0.05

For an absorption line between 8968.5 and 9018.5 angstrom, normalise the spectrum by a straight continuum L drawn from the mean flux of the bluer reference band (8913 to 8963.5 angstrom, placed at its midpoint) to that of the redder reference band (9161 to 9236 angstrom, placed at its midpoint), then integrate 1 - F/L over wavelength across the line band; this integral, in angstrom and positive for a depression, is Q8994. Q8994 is 1.2 angstrom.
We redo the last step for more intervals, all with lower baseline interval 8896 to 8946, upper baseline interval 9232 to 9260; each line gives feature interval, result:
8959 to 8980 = 0.7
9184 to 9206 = -3.6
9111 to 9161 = -4.9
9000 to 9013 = -0.1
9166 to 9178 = -1.5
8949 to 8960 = -0.2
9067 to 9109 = -2.8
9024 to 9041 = 0.9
